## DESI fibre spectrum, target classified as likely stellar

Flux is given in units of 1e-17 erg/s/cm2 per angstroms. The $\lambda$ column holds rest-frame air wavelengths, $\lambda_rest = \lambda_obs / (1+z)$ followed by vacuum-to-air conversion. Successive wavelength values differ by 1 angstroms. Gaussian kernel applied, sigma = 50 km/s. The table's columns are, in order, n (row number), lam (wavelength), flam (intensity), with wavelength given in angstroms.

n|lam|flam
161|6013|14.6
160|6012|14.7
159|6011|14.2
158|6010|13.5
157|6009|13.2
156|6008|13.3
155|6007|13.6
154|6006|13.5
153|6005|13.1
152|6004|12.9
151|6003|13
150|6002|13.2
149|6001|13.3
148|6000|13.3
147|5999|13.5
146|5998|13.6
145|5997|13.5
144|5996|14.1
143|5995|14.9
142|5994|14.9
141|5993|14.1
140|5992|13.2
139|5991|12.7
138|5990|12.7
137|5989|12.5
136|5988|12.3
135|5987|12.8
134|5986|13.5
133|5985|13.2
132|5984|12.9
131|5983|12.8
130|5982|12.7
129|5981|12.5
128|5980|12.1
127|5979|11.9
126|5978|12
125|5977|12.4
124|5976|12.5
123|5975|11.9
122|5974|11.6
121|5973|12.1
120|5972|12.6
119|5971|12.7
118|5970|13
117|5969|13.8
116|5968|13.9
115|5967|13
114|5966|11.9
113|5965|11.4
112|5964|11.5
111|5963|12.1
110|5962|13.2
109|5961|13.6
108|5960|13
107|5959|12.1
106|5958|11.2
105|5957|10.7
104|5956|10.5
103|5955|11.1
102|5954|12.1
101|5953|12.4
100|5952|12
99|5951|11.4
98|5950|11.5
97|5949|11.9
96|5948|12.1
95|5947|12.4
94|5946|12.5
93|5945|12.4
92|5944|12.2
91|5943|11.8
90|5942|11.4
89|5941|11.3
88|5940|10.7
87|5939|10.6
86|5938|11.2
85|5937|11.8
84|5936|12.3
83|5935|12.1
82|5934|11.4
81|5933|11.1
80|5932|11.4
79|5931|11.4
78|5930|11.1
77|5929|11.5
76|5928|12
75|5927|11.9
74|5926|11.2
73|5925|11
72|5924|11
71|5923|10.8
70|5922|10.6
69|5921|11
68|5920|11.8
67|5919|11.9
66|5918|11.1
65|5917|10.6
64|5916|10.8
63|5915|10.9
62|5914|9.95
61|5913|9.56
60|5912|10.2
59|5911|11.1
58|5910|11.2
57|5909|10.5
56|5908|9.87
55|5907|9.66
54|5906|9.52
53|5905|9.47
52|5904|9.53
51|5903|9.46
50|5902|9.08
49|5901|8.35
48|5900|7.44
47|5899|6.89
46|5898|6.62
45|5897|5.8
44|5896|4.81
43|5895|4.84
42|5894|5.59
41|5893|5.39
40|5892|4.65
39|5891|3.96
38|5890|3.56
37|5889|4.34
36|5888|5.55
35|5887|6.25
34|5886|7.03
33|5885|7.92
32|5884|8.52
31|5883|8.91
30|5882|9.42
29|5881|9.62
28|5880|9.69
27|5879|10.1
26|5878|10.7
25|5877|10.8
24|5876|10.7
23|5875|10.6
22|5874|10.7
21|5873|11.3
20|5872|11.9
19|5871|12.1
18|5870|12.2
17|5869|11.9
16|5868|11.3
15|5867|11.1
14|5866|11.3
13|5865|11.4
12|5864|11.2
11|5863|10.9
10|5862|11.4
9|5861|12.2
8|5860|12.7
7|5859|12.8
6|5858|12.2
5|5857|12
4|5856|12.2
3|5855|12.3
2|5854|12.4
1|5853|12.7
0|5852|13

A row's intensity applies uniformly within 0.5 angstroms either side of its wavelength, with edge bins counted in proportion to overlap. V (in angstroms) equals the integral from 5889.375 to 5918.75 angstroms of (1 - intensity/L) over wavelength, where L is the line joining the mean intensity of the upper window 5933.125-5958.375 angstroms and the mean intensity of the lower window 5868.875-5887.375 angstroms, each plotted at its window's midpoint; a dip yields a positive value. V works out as 6.5 angstroms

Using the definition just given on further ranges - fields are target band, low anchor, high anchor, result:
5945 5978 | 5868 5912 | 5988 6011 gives -1.3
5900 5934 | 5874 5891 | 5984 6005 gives -2.5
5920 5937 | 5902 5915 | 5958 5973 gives -0.7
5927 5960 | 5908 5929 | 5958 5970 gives 0.6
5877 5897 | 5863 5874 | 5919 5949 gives 7.9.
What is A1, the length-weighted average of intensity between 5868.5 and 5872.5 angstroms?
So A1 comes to 12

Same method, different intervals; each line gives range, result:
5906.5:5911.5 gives 10.5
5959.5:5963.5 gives 13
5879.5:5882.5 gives 9.58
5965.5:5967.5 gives 12.4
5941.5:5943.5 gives 11.6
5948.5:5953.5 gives 11.8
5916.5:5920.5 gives 11.4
